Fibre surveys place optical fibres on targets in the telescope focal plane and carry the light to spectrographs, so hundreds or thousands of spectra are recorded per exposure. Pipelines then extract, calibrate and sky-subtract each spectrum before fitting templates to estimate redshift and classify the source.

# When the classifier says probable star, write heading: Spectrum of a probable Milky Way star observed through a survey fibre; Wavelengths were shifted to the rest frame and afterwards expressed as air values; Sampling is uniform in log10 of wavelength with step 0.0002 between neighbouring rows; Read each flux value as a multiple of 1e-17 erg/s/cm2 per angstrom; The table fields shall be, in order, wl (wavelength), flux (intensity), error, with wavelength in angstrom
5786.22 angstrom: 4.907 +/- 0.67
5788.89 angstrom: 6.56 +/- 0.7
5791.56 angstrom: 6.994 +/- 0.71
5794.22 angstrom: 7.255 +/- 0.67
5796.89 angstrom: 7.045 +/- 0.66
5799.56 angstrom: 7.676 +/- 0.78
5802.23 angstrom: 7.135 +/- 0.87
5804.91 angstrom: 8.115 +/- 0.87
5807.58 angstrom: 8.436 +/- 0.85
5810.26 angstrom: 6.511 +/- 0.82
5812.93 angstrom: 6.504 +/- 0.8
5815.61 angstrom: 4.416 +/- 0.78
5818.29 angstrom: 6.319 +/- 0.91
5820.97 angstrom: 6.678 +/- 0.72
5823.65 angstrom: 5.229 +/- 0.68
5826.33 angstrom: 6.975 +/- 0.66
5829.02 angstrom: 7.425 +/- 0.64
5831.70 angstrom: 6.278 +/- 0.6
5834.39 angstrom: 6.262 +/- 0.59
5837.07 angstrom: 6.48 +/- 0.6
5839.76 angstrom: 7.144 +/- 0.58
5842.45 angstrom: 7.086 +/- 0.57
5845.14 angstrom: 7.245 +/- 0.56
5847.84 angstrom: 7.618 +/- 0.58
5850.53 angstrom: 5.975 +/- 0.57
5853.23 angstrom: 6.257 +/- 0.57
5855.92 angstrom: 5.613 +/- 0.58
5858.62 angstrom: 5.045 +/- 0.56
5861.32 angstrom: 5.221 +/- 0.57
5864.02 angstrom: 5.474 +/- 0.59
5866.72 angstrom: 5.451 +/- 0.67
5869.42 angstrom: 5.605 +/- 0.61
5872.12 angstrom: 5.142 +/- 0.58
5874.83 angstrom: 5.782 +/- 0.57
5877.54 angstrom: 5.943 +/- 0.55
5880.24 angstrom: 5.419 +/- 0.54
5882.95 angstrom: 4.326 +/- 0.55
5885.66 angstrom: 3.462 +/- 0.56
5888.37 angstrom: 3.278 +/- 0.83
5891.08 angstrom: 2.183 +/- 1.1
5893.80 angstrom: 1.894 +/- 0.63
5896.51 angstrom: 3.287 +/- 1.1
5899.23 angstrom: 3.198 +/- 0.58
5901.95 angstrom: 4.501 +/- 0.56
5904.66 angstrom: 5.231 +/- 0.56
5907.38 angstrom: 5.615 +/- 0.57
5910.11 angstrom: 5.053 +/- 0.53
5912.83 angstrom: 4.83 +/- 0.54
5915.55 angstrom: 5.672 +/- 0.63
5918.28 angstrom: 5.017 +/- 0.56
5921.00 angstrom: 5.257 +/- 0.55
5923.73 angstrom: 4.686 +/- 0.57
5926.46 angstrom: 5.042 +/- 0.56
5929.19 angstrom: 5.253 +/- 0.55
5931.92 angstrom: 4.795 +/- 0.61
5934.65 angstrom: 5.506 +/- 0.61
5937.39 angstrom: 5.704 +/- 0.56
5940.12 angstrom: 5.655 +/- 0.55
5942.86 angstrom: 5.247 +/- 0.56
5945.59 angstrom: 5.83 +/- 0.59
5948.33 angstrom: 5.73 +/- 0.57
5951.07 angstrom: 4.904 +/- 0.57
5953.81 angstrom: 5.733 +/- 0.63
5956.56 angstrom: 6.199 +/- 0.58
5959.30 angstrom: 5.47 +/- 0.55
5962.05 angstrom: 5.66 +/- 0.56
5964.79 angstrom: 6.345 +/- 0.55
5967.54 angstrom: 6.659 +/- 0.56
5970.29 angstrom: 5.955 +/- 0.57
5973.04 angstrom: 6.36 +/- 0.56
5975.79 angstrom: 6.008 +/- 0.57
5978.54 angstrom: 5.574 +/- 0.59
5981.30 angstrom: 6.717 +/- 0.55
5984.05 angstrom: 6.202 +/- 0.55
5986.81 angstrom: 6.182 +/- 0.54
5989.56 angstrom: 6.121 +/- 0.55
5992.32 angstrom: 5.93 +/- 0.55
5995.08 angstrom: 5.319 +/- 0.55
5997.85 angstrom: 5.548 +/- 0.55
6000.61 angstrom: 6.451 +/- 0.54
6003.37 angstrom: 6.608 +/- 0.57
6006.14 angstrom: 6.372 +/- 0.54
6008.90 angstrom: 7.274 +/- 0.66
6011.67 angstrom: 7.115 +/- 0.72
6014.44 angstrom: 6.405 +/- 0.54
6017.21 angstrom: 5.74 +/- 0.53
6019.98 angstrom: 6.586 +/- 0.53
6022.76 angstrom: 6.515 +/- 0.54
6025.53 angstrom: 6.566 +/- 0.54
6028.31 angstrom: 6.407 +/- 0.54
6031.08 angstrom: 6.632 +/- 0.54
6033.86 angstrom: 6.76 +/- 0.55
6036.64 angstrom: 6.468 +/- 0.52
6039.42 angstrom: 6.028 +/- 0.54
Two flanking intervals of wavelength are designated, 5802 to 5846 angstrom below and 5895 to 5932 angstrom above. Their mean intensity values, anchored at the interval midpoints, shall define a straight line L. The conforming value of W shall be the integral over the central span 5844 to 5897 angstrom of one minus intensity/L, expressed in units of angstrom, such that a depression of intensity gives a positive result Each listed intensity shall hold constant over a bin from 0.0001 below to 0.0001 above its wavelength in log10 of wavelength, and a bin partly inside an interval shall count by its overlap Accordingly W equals 6.92 angstrom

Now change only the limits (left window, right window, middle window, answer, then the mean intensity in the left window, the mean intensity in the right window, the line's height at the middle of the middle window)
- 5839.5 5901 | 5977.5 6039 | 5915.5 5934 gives 1.64 angstrom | 5.07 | 6.34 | 5.57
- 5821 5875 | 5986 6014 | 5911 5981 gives 7.61 angstrom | 6.19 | 6.3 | 6.26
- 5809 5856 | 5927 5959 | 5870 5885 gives 2.03 angstrom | 6.47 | 5.49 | 6.07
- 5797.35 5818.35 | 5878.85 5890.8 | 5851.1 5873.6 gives -3.15 angstrom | 6.93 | 3.96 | 4.82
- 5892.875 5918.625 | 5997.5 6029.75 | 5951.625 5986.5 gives -2.46 angstrom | 4.45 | 6.5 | 5.65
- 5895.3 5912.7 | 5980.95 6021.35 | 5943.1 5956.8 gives -0.62 angstrom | 4.52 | 6.3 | 5.36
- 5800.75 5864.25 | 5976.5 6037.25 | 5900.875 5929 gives 5.77 angstrom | 6.5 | 6.34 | 6.42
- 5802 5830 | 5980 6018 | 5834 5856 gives -0.30 angstrom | 6.68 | 6.29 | 6.61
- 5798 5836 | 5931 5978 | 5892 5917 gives 7.23 angstrom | 6.71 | 5.76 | 6.1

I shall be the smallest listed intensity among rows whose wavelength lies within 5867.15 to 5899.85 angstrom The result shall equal 1.894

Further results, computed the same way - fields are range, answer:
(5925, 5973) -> 4.795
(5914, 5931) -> 4.686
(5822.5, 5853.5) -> 5.229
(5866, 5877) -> 5.142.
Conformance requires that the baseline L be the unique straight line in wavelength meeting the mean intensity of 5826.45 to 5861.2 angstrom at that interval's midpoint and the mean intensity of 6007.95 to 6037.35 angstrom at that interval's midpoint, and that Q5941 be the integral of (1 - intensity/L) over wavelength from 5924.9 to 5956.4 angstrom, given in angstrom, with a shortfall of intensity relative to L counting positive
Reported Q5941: 5.4 angstrom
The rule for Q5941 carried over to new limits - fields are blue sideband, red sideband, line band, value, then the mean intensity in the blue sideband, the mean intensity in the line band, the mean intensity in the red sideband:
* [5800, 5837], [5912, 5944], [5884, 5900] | 7.86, 6.66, 2.9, 5.23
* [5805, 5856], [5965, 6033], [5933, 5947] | 1.84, 6.61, 5.57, 6.31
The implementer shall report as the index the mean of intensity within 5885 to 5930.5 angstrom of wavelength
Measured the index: 4.33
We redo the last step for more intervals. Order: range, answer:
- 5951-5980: 5.94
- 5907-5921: 5.21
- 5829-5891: 5.69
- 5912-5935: 5.11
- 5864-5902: 4.28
